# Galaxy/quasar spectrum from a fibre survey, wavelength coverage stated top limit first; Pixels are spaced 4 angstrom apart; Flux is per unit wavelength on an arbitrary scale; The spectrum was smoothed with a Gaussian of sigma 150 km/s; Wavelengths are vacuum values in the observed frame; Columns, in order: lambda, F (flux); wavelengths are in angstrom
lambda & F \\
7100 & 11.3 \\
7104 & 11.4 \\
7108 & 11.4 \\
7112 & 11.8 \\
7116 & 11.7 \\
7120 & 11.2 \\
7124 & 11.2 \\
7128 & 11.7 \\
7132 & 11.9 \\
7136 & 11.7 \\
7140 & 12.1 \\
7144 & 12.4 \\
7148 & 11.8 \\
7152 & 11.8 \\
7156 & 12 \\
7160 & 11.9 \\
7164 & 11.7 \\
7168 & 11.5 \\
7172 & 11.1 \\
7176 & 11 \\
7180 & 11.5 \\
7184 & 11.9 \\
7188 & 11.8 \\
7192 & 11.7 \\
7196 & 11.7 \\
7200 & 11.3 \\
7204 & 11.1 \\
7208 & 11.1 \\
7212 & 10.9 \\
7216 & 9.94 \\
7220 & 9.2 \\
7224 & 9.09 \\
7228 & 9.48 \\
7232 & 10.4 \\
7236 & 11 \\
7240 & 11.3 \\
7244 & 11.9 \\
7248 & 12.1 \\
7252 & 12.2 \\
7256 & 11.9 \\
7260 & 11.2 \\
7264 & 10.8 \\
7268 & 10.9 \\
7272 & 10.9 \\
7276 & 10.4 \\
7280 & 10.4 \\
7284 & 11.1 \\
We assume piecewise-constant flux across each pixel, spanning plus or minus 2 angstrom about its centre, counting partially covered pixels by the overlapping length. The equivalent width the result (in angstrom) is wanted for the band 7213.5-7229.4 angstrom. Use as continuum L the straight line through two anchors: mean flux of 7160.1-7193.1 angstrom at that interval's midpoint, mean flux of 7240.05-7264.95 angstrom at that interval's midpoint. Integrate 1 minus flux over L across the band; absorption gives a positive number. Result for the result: 2.9 angstrom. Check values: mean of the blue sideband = 11.5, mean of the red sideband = 11.7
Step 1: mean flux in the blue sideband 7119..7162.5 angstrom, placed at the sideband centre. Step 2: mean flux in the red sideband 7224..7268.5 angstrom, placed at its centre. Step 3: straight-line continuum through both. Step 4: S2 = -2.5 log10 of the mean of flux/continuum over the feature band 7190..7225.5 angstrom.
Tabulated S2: 0.07 mag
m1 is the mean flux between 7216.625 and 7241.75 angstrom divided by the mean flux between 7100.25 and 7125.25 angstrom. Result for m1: 0.9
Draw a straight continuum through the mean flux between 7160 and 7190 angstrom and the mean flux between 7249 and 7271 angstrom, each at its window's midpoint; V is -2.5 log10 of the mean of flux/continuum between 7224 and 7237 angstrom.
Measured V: 0.14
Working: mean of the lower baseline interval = 11.5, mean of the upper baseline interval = 11.4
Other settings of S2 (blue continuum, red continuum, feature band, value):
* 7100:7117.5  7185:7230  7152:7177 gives -0.05 mag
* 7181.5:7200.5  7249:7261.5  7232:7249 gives 0.04 mag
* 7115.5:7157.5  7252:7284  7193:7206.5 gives 0.00 mag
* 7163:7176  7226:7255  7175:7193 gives -0.03 mag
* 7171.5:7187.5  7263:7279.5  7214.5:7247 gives 0.07 mag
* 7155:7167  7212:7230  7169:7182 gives 0.01 mag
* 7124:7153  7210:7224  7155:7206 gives -0.07 mag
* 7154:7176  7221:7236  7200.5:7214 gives -0.07 mag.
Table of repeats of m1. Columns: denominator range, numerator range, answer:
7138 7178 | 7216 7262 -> 0.92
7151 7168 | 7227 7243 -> 0.91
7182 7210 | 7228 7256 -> 0.99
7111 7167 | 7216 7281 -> 0.92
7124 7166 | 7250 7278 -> 0.94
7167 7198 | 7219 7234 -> 0.83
